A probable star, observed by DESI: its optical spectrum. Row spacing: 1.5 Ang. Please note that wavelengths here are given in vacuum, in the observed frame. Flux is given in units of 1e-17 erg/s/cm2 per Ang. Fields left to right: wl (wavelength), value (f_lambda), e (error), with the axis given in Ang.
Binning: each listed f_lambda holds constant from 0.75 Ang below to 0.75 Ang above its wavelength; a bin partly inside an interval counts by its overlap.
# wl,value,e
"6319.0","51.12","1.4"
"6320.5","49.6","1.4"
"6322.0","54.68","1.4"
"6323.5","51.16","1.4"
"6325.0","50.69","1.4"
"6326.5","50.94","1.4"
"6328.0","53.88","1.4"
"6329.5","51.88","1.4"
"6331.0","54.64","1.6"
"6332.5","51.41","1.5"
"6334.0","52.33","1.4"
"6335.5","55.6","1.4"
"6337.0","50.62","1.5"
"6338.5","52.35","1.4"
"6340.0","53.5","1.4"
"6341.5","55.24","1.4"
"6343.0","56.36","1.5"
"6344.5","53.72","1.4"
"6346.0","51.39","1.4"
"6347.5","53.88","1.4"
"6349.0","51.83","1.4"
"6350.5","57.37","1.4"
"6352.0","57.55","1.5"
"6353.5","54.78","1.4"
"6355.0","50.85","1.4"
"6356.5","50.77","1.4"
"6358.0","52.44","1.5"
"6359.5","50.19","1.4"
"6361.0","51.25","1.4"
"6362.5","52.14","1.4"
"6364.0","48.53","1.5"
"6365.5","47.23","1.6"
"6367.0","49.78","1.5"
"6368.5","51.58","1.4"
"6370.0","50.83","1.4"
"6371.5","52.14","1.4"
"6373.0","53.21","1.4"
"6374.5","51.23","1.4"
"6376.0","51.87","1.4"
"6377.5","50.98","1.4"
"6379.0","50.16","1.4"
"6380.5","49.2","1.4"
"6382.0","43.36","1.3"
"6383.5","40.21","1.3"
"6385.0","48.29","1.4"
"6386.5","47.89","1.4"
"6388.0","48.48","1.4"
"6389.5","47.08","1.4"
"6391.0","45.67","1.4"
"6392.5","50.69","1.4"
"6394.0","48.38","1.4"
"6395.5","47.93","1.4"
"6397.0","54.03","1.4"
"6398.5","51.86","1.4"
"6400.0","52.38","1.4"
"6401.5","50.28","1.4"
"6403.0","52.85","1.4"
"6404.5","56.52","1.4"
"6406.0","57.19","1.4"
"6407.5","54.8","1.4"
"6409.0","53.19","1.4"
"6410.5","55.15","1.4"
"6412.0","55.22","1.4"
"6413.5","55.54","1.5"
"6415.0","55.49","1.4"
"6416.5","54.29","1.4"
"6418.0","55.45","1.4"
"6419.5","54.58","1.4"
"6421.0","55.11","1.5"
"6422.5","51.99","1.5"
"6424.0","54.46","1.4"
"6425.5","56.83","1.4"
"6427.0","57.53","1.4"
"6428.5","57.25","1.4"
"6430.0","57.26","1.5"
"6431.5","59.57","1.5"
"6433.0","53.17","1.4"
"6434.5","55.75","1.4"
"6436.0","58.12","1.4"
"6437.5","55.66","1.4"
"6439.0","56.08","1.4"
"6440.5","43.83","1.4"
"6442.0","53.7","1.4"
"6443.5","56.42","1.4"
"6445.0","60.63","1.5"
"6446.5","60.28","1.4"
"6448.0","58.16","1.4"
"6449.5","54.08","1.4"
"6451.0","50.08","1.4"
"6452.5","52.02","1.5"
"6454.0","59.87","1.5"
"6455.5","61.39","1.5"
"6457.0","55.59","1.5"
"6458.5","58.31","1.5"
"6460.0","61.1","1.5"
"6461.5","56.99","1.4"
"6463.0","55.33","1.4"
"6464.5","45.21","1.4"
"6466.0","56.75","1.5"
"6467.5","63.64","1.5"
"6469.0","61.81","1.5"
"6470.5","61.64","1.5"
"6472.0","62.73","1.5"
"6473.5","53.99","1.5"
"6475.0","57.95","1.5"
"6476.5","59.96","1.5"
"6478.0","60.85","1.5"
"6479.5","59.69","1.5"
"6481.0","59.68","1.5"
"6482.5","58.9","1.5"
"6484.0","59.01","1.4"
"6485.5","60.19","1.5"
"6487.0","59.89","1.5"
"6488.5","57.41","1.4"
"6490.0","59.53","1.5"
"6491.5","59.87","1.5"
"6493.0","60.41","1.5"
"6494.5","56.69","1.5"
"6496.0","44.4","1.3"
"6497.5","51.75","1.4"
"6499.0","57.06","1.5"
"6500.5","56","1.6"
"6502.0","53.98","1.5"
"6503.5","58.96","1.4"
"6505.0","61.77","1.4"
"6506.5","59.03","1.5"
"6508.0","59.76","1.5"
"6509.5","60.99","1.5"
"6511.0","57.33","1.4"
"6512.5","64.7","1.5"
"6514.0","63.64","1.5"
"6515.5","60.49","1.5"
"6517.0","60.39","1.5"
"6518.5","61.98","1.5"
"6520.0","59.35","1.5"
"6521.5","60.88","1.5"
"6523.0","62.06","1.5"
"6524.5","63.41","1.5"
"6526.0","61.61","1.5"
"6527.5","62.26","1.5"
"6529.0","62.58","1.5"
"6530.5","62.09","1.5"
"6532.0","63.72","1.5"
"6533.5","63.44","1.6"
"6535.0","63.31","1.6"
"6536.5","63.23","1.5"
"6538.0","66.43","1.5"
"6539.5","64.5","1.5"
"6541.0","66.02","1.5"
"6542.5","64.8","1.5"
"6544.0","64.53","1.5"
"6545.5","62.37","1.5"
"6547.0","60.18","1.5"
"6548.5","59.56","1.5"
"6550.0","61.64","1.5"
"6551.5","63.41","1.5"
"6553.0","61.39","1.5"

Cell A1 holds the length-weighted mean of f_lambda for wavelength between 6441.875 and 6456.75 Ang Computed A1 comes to 56.8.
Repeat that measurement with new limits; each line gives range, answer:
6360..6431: 51.9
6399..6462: 55.6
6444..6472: 57.5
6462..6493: 58.7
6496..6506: 55.7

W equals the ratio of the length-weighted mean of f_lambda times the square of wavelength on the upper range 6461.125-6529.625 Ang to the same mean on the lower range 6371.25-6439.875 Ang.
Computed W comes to 1.15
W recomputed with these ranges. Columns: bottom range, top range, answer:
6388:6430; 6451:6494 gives 1.12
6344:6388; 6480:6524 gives 1.21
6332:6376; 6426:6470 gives 1.11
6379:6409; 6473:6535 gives 1.23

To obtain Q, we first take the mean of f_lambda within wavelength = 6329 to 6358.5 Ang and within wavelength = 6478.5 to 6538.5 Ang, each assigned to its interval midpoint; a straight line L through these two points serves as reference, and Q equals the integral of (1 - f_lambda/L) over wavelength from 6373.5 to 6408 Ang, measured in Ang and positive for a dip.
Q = 3.3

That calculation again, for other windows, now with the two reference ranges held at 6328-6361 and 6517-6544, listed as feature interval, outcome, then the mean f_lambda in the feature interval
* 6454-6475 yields 0.51 Ang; 58.1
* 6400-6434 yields 1.16 Ang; 55.1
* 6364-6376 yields 0.84 Ang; 50.8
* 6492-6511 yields 1.45 Ang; 56.8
